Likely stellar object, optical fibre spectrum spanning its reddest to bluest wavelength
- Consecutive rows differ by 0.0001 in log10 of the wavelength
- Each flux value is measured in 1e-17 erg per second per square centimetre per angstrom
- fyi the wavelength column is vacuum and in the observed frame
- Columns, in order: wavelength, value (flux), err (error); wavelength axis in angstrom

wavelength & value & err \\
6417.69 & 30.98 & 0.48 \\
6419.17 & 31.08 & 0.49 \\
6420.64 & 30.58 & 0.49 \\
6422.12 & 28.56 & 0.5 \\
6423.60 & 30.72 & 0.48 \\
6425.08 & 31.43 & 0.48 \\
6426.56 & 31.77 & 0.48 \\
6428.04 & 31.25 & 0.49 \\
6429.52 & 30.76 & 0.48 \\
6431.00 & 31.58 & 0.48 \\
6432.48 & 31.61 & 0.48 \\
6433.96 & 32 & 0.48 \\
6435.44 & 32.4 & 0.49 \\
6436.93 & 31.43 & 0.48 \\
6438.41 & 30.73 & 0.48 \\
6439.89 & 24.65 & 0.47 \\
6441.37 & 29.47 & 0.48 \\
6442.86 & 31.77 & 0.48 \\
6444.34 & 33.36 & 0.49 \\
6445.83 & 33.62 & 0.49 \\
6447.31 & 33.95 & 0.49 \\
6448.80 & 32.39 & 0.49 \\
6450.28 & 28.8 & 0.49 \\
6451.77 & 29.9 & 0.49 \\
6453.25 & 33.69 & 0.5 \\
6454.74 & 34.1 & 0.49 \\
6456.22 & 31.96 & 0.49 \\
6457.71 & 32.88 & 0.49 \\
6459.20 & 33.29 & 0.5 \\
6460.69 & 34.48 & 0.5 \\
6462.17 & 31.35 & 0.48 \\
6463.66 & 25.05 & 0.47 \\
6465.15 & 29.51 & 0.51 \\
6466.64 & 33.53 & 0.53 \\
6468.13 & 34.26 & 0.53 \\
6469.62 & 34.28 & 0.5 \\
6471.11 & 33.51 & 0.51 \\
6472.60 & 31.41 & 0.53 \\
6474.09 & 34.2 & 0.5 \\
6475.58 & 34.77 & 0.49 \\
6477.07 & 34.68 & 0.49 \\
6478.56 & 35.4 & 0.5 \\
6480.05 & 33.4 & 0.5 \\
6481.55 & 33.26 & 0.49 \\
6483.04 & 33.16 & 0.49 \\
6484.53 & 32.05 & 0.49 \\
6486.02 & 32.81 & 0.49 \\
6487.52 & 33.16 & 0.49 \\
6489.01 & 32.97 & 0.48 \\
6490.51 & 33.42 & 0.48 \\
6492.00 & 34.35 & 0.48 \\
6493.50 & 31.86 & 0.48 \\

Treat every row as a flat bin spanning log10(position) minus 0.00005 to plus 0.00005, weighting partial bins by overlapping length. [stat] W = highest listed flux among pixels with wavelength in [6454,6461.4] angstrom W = 34.48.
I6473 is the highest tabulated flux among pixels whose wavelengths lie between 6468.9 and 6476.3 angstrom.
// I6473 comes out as 34.77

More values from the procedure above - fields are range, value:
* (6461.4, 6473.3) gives 34.28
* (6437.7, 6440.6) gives 30.73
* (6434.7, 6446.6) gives 33.62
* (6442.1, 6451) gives 33.95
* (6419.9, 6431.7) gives 31.77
